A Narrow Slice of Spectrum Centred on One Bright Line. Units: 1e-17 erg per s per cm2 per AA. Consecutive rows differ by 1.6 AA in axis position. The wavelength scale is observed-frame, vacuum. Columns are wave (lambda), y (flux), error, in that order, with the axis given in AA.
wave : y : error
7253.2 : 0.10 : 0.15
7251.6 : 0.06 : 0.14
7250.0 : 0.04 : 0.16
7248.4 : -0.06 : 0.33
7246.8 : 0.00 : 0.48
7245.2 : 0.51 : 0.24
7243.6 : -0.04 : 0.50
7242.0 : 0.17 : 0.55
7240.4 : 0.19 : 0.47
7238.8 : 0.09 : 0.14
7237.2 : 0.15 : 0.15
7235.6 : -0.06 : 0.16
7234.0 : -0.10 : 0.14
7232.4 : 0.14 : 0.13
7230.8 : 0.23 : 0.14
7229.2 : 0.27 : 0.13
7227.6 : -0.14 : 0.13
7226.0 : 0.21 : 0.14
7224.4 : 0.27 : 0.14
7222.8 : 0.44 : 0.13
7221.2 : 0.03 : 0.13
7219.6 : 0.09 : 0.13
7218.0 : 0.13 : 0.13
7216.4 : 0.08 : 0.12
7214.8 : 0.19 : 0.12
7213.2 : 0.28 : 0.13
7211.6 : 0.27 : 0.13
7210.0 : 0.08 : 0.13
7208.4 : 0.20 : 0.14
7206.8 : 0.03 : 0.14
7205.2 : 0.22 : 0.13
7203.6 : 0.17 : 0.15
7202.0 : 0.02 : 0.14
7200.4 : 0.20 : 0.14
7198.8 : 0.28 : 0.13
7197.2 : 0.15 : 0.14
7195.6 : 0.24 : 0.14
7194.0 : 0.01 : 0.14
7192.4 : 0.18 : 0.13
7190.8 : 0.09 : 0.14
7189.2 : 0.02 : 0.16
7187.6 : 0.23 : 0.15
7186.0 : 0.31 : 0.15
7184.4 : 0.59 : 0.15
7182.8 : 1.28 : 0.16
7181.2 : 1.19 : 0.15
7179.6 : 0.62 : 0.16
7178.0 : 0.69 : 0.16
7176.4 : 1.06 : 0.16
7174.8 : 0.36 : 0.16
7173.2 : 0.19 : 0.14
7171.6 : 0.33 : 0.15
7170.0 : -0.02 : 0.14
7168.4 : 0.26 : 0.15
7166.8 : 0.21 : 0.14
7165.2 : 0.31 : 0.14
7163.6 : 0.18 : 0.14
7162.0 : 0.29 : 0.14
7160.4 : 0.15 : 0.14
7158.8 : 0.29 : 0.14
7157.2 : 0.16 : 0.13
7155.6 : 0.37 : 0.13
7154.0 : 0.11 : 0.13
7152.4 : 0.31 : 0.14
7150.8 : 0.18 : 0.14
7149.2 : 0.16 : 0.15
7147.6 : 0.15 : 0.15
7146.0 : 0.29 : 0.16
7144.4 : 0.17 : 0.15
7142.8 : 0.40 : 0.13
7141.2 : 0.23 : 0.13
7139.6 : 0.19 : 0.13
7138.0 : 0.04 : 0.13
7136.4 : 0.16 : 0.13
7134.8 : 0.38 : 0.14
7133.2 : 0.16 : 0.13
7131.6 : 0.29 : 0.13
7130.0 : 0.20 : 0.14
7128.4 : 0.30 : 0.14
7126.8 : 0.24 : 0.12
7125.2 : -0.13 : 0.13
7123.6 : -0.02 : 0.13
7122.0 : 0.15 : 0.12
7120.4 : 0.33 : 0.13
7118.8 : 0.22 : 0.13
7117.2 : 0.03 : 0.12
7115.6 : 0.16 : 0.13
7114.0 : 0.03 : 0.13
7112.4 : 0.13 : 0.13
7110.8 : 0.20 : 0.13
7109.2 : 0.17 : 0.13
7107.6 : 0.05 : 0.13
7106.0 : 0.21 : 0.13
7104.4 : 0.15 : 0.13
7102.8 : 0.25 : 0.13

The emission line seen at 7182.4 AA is [O II] 3727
